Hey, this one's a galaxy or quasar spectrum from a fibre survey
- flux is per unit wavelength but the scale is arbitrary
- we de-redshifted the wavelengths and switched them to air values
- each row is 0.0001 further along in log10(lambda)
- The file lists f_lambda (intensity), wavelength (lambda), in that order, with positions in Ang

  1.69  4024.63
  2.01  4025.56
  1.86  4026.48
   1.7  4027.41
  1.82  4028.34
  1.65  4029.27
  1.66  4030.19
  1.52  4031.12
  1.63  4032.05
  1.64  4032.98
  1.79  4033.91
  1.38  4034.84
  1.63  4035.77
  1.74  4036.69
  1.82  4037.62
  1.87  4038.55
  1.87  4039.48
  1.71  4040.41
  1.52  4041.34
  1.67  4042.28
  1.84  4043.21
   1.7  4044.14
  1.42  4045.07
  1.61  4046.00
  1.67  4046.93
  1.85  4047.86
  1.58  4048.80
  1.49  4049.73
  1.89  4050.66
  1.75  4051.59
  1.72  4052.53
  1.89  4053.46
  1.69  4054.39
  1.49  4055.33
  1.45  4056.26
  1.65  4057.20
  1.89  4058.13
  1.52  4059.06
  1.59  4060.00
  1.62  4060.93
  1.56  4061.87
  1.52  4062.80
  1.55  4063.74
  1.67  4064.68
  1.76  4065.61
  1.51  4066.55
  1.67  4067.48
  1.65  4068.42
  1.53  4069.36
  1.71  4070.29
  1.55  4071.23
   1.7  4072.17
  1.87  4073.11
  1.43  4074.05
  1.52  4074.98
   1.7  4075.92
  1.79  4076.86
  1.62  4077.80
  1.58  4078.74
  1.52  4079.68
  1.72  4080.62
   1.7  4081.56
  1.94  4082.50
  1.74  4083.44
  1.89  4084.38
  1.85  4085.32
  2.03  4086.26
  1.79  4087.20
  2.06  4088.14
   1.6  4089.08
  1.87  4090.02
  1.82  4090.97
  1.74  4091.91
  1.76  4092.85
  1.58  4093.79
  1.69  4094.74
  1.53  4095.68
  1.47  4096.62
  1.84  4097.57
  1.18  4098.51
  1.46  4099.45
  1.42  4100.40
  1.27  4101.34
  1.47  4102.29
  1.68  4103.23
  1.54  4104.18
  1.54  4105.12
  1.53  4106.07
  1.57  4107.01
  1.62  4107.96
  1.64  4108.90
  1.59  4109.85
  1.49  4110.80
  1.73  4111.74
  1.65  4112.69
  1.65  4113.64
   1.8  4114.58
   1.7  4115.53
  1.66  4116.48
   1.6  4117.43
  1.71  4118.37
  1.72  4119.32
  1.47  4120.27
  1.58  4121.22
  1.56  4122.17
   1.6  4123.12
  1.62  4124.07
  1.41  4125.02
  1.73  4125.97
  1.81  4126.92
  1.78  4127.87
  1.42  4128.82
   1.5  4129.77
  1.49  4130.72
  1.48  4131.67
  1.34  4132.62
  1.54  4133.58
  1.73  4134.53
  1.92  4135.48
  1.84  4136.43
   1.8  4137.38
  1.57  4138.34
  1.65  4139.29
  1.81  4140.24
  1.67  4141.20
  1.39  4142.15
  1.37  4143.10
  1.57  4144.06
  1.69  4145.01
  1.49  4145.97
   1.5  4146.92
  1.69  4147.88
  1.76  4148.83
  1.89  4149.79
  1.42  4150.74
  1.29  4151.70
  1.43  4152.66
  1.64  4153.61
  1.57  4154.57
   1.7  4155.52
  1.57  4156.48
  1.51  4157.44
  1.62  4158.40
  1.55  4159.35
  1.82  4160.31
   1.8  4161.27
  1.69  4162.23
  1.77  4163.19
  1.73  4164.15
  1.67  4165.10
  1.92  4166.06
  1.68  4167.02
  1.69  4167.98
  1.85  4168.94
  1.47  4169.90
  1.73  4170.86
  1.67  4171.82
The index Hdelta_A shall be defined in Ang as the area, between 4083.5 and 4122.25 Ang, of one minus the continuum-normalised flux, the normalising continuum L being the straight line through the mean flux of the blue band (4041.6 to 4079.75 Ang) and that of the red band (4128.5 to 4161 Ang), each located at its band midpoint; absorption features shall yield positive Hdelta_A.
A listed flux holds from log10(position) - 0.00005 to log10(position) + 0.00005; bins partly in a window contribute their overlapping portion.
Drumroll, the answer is -0.6 Ang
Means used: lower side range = 1.64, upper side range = 1.6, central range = 1.64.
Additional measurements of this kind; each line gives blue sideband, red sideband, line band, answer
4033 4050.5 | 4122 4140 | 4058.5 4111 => 0.4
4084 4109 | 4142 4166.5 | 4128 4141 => 0.0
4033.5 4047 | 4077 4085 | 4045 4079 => 1.2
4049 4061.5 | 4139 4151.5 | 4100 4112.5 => 0.6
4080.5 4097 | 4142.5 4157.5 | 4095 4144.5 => 2.2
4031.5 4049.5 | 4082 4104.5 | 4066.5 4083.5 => 0.2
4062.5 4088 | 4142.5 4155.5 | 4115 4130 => -0.1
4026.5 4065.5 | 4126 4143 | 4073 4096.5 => -1.1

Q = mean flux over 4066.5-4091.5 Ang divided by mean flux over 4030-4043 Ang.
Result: 1.03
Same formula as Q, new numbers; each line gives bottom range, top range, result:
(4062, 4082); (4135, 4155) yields 0.99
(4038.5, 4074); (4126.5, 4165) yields 0.98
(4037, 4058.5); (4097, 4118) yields 0.93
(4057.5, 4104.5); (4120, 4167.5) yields 0.98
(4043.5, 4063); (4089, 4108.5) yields 0.96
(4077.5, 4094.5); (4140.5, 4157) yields 0.89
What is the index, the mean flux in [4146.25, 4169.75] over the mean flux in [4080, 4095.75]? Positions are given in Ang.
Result 0.93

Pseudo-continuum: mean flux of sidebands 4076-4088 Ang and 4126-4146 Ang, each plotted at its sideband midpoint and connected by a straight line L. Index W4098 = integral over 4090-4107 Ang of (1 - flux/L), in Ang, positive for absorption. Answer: 1.5 Ang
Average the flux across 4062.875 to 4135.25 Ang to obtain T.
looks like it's 1.63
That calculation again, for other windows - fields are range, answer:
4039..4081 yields 1.65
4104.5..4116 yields 1.63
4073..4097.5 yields 1.72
